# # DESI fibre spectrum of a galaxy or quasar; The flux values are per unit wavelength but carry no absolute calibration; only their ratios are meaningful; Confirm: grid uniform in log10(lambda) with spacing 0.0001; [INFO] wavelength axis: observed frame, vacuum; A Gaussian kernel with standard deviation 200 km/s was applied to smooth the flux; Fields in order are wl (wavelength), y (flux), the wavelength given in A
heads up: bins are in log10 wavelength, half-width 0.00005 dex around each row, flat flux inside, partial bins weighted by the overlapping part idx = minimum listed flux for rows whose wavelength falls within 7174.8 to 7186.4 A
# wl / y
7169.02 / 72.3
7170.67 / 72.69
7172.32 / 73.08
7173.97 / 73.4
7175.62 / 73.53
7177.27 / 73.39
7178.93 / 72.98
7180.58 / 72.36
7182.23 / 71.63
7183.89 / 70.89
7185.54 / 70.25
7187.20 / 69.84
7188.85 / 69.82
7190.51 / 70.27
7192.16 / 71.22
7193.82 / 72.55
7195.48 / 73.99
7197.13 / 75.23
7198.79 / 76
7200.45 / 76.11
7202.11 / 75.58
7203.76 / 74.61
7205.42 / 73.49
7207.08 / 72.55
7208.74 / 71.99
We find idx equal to 70.25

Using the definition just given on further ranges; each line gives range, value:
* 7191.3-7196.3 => 71.22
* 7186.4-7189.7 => 69.82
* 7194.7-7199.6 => 73.99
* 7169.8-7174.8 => 72.69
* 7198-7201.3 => 76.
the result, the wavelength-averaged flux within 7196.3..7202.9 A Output 75.7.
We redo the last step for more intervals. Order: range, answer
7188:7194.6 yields 71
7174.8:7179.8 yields 73.3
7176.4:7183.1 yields 72.5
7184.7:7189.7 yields 70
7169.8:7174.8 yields 73.1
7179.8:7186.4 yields 71.2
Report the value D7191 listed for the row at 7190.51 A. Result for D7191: 70.27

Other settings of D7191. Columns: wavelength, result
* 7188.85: 69.82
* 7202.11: 75.58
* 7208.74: 71.99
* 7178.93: 72.98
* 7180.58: 72.36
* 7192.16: 71.22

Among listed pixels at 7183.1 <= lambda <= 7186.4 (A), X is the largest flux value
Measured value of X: 70.89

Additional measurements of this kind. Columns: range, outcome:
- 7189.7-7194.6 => 72.55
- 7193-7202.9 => 76.11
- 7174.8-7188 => 73.53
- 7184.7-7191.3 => 70.27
